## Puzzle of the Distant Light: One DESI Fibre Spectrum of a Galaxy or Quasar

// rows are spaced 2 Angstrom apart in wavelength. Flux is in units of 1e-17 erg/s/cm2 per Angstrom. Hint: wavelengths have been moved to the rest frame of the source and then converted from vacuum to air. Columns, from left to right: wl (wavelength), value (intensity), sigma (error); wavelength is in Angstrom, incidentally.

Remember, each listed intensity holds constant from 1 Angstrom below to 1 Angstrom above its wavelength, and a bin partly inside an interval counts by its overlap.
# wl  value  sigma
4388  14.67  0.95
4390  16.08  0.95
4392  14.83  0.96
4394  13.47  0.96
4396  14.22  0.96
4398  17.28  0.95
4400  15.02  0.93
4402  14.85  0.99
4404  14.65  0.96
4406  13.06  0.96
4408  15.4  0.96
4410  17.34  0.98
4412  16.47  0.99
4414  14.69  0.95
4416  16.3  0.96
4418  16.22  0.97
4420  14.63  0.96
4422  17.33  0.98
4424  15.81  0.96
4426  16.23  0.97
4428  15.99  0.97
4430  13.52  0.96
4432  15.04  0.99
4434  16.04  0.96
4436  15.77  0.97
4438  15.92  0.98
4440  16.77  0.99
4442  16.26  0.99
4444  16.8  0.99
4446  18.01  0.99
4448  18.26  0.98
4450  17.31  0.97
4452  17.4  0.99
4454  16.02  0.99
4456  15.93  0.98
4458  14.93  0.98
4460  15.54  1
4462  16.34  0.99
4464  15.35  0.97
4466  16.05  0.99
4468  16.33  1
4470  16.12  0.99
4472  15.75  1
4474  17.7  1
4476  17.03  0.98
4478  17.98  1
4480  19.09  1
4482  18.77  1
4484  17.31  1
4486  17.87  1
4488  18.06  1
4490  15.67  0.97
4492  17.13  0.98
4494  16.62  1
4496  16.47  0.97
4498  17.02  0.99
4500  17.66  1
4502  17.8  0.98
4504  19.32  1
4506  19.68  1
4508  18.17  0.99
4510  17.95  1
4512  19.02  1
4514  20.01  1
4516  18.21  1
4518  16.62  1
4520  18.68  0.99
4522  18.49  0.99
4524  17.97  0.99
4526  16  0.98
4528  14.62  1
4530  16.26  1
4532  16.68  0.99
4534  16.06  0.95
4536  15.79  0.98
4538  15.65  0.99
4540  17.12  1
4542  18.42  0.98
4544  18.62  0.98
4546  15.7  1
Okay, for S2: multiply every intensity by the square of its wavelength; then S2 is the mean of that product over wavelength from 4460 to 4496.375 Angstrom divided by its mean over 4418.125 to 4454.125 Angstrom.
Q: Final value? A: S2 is 1.06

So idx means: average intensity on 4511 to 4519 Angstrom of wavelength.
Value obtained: 18.5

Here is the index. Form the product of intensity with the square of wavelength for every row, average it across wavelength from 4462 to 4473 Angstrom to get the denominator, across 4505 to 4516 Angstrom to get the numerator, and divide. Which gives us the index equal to 1.2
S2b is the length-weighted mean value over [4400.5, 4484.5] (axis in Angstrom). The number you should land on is 16.2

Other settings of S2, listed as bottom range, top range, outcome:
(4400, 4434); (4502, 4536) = 1.20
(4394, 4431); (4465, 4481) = 1.13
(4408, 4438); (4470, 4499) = 1.12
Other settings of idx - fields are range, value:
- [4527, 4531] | 15.4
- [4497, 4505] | 17.9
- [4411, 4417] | 15.8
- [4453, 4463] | 15.8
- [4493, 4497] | 16.5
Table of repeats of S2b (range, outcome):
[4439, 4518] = 17.3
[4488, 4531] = 17.6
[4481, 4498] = 17.2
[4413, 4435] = 15.6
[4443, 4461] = 16.7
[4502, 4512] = 18.7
